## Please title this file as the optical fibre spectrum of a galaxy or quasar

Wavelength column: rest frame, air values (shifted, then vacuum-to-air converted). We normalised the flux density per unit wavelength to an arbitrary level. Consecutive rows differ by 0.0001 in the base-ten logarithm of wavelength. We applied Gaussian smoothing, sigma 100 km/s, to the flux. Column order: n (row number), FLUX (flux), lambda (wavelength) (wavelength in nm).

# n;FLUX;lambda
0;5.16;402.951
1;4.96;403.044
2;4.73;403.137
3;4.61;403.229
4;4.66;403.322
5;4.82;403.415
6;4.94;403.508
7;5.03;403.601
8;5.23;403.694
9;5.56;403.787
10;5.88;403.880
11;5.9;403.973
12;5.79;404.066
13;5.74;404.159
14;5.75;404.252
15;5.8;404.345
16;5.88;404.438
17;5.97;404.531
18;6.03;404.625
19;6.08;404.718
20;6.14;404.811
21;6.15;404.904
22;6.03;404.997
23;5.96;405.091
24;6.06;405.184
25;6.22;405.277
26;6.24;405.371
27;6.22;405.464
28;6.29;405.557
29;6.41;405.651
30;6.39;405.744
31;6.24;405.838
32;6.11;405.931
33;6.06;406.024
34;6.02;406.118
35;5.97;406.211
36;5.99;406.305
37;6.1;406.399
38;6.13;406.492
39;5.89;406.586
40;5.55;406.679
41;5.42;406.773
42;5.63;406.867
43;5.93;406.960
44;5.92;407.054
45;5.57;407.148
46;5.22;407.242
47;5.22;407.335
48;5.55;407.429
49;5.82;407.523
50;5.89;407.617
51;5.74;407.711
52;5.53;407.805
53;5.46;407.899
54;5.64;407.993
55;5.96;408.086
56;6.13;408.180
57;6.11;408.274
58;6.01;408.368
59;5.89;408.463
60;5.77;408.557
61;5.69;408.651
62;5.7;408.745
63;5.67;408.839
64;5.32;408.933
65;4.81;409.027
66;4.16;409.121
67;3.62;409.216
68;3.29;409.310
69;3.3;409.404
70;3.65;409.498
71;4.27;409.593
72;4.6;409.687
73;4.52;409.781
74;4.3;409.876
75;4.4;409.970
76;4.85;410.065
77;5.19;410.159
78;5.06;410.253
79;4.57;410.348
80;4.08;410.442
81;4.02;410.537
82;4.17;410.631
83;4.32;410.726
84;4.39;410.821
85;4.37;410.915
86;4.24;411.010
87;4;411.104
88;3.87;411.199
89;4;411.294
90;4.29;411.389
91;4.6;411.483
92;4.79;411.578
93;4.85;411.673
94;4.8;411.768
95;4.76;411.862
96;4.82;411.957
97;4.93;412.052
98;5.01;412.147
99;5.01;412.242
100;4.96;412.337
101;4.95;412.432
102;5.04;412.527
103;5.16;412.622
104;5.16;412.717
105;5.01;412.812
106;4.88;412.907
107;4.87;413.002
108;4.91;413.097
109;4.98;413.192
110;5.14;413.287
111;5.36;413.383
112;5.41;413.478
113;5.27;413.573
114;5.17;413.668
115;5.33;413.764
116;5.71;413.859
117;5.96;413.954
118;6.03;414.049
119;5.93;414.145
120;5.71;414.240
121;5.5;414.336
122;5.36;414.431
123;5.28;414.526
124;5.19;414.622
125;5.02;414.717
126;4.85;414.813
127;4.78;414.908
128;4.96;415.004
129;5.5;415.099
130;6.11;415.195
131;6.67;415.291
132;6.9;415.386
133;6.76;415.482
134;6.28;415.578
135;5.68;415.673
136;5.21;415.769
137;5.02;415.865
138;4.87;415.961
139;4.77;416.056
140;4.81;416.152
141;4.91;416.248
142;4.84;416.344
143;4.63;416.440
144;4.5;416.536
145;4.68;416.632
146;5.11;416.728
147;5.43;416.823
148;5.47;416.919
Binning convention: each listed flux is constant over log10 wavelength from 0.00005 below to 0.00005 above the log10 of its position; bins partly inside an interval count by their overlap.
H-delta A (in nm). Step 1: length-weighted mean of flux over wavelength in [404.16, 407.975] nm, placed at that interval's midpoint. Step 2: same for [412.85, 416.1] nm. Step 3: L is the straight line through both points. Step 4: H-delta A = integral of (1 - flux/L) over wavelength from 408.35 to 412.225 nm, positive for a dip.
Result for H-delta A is 0.737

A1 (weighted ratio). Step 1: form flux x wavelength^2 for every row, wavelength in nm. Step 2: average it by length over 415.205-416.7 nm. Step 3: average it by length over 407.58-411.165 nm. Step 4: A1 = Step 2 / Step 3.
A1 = 1.15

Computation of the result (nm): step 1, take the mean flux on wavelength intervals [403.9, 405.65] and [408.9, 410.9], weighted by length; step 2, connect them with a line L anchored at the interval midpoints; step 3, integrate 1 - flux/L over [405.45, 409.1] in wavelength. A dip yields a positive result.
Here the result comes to -0.438 nm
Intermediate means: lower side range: 6.02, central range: 5.8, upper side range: 4.32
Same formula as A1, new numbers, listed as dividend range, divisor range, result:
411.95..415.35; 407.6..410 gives 1.07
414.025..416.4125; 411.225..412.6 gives 1.16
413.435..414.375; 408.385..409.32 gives 1.13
